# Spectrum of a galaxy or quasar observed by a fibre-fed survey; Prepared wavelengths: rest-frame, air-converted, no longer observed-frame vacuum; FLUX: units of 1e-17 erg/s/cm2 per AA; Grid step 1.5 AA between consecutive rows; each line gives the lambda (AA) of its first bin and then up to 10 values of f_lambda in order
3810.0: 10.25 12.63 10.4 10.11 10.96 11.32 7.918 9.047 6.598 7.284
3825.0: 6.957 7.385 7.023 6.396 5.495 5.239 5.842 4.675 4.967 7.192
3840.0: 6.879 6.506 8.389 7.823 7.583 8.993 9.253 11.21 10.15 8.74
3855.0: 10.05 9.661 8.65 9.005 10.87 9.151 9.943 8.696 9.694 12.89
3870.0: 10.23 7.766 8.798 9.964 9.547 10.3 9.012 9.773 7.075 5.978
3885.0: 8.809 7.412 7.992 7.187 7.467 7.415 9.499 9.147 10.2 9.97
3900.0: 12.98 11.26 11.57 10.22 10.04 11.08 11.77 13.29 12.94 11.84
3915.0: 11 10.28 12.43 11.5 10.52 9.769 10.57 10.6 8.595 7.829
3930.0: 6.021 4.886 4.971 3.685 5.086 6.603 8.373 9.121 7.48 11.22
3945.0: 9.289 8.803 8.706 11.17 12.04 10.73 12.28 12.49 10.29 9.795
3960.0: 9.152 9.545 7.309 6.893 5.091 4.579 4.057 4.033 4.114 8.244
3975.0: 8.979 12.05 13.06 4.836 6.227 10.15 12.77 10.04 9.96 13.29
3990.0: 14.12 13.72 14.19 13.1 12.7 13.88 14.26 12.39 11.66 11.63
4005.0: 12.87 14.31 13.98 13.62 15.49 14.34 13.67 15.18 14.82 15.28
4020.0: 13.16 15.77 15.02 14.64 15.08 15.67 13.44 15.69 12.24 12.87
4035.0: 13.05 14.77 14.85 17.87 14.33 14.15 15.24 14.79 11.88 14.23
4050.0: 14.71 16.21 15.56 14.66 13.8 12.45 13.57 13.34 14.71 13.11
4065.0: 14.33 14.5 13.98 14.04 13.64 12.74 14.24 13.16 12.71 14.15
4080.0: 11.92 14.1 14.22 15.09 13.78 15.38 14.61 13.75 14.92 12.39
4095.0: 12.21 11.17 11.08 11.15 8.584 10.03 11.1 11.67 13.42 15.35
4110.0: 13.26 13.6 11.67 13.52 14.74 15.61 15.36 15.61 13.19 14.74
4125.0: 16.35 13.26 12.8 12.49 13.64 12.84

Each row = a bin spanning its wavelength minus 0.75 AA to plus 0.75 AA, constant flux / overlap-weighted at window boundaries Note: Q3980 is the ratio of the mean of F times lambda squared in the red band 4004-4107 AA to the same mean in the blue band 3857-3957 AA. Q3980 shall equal 1.6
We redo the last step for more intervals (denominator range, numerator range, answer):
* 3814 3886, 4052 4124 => 1.80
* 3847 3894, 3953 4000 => 1.15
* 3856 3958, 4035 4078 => 1.61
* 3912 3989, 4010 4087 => 1.68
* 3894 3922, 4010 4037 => 1.37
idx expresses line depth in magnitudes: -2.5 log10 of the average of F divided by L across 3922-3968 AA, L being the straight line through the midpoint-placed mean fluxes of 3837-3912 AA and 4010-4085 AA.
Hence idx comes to 0.31 mag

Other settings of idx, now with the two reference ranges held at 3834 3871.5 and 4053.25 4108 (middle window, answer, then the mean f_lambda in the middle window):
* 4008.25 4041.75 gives -0.202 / 14.6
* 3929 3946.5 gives 0.421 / 7.07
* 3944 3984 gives 0.242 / 8.71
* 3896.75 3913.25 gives -0.174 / 11.4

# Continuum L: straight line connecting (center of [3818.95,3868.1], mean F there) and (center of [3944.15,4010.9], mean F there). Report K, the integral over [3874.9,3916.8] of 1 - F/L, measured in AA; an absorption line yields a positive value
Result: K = -3.9 AA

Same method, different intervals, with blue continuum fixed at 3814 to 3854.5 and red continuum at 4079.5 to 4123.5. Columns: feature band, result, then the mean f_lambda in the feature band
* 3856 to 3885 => -2.7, 9.3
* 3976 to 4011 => -3.7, 12.2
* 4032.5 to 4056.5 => -4.9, 14.5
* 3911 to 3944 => 2.5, 8.89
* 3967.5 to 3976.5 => 3.7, 6.29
